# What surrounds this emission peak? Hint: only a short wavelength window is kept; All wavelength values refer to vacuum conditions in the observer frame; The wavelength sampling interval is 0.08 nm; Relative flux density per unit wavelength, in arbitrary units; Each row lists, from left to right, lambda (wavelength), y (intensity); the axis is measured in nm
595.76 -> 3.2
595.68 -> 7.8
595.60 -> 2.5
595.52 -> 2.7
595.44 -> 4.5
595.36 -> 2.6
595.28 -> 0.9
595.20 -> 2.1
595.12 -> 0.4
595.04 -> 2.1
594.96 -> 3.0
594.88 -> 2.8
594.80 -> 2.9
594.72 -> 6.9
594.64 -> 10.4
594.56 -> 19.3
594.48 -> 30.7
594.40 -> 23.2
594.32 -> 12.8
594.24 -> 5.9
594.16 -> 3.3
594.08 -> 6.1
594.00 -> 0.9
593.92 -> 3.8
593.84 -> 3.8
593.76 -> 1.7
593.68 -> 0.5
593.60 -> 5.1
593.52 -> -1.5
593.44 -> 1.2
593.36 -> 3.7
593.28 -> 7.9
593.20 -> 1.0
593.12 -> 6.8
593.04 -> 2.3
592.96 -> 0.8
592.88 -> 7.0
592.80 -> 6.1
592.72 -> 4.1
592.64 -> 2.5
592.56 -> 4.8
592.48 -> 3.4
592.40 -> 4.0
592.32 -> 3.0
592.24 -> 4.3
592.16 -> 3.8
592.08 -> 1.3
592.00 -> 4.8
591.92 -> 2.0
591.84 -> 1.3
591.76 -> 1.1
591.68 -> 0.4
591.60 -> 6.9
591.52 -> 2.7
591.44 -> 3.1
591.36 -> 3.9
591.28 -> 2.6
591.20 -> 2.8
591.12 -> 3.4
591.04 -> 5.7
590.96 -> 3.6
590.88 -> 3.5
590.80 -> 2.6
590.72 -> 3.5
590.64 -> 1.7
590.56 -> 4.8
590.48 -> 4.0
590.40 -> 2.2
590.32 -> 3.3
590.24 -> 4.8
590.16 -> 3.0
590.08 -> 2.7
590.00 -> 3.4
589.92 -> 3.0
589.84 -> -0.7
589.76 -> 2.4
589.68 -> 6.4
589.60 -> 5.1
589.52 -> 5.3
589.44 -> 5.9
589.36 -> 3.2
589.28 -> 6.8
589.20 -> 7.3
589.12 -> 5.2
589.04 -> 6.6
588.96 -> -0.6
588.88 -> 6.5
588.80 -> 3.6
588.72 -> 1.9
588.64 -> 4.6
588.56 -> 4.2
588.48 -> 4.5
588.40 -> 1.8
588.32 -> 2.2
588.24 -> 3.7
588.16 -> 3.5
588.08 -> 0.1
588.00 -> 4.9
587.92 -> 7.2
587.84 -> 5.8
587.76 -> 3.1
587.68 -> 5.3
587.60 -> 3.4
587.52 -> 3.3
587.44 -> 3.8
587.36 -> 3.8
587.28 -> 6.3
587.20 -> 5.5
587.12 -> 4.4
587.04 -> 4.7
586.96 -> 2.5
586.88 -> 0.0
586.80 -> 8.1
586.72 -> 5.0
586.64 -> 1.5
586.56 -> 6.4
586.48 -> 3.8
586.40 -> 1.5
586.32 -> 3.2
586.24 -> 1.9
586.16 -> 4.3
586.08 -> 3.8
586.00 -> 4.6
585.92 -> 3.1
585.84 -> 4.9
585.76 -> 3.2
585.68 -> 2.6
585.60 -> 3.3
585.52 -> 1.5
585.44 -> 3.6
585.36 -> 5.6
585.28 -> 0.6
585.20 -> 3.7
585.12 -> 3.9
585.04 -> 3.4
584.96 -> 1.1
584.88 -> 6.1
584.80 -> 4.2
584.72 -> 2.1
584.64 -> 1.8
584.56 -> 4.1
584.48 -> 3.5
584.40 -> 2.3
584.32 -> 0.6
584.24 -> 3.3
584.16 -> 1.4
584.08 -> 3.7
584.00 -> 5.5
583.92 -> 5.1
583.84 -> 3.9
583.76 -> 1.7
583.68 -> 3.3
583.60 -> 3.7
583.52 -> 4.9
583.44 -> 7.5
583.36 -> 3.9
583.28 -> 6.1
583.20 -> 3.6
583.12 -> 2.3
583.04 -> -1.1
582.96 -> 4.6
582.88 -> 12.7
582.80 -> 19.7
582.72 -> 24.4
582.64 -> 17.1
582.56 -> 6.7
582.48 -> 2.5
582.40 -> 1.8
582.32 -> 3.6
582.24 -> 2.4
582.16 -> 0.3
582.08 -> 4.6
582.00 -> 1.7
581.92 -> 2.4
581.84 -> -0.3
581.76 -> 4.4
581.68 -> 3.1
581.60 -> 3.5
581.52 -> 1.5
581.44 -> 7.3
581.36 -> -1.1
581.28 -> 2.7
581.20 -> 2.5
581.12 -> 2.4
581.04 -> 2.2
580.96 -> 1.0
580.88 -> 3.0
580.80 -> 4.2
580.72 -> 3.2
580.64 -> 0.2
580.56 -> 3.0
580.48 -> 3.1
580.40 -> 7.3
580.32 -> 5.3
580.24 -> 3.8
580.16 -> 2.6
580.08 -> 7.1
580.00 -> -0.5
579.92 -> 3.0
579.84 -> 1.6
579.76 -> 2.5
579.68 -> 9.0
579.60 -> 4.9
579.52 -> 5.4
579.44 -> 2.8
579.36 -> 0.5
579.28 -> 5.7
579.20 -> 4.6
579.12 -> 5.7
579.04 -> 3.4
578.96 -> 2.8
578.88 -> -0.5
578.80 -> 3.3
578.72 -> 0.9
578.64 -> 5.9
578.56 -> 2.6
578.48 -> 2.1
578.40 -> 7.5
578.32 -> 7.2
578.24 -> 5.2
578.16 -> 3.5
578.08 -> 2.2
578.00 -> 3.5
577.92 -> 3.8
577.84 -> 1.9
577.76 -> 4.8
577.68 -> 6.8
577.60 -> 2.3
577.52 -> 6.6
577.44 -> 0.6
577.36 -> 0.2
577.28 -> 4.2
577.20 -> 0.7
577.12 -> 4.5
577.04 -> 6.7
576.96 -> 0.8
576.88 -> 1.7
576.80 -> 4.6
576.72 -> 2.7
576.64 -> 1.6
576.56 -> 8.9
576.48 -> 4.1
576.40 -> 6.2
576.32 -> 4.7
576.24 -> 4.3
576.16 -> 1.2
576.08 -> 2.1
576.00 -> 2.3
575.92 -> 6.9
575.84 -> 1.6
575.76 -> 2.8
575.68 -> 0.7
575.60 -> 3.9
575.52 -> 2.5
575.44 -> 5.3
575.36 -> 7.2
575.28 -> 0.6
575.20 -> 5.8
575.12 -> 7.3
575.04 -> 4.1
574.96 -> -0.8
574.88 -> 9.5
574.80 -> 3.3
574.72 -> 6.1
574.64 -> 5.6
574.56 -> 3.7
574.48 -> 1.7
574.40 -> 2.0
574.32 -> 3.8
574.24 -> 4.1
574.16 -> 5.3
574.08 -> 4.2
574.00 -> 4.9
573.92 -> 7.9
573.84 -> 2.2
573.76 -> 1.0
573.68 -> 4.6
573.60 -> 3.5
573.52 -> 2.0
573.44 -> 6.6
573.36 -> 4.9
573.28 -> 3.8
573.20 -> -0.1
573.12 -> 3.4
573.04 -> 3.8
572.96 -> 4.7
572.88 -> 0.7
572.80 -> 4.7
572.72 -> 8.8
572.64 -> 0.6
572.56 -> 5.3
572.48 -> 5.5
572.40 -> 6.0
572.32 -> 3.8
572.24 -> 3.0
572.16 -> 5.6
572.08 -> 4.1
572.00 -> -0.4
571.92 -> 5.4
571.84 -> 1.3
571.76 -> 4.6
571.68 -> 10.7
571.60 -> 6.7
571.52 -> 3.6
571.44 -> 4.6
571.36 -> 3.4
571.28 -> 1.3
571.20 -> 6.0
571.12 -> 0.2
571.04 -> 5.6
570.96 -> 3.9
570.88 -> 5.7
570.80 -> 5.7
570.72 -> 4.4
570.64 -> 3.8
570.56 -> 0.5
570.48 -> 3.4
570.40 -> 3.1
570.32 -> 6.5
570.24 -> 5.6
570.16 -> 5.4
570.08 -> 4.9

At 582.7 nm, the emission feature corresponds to H-beta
